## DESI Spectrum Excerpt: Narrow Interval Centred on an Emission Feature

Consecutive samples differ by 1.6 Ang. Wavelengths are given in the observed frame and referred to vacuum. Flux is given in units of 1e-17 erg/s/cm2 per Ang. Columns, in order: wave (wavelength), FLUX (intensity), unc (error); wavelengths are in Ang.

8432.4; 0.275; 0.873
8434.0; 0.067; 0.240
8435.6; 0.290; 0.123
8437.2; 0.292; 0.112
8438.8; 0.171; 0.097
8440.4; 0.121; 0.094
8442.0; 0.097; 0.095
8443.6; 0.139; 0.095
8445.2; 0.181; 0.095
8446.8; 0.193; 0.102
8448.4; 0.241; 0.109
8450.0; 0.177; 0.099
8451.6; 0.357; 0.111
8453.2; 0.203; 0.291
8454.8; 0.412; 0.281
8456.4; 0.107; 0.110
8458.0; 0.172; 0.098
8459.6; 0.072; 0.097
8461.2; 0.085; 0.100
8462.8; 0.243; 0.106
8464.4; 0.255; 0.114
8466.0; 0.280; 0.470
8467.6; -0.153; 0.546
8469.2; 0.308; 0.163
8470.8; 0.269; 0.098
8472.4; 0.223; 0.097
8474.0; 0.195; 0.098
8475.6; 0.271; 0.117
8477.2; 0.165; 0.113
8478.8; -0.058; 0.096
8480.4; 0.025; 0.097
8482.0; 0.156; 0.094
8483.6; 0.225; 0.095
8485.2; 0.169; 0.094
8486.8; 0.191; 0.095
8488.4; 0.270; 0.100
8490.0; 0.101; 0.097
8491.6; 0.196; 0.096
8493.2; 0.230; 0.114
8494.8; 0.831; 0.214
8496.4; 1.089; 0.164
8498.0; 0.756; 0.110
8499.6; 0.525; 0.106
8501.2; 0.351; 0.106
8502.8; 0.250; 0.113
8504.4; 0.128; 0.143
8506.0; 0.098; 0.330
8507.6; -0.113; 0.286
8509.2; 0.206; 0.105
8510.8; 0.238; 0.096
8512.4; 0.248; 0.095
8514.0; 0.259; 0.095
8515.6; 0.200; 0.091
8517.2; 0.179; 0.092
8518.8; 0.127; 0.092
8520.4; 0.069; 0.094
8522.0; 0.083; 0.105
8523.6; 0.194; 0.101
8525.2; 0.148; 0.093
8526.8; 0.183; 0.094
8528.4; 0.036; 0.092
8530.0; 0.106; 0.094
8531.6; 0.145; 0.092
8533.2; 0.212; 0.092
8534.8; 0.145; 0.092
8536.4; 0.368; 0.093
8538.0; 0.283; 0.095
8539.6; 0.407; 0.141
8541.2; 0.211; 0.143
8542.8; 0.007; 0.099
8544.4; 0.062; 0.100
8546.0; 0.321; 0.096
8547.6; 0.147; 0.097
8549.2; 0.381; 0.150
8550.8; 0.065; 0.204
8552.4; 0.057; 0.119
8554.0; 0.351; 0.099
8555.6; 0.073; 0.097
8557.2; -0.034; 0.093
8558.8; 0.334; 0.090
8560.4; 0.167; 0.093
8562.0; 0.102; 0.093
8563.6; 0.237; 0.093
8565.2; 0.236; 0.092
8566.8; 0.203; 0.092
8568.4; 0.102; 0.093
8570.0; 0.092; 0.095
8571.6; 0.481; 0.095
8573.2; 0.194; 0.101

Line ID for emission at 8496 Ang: H-beta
